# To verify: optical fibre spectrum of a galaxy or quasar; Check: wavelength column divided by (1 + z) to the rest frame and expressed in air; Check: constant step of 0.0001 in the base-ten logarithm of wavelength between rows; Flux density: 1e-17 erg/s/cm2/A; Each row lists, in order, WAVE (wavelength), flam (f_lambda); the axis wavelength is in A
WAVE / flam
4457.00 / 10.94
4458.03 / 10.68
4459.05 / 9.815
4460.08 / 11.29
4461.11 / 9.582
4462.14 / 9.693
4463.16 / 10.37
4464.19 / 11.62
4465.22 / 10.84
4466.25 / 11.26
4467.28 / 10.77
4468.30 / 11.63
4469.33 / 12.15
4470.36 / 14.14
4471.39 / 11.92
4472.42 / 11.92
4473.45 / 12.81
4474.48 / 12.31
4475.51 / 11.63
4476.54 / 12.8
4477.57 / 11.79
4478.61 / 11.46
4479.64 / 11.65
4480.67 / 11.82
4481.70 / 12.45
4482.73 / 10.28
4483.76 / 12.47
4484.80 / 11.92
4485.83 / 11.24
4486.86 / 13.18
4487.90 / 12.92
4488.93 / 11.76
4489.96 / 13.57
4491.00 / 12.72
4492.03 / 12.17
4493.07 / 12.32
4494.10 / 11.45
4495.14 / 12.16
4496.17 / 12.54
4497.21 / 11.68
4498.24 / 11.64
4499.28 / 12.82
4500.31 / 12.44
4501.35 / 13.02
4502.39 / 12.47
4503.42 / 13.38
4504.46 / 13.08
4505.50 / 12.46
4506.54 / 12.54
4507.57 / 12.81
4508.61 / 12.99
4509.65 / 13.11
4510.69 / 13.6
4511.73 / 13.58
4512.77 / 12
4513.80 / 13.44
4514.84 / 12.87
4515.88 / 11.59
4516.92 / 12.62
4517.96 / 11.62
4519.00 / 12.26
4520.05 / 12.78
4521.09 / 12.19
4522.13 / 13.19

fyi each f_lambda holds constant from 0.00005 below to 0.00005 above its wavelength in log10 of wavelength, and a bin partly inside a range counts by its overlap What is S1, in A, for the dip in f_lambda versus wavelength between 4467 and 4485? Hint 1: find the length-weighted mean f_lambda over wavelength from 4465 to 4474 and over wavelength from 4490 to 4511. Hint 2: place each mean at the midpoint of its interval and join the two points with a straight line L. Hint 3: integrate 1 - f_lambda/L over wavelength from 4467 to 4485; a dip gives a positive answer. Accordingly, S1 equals 0.1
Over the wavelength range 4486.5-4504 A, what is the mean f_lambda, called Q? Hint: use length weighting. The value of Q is 12.5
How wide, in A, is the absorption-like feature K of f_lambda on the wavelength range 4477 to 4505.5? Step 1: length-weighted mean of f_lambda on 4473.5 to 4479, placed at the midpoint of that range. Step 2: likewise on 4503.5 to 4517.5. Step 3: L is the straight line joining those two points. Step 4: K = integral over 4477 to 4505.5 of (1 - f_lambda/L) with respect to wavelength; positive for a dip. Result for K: 0.4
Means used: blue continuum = 12.1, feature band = 12.2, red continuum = 12.8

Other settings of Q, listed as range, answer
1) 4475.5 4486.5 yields 11.8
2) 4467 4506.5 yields 12.2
